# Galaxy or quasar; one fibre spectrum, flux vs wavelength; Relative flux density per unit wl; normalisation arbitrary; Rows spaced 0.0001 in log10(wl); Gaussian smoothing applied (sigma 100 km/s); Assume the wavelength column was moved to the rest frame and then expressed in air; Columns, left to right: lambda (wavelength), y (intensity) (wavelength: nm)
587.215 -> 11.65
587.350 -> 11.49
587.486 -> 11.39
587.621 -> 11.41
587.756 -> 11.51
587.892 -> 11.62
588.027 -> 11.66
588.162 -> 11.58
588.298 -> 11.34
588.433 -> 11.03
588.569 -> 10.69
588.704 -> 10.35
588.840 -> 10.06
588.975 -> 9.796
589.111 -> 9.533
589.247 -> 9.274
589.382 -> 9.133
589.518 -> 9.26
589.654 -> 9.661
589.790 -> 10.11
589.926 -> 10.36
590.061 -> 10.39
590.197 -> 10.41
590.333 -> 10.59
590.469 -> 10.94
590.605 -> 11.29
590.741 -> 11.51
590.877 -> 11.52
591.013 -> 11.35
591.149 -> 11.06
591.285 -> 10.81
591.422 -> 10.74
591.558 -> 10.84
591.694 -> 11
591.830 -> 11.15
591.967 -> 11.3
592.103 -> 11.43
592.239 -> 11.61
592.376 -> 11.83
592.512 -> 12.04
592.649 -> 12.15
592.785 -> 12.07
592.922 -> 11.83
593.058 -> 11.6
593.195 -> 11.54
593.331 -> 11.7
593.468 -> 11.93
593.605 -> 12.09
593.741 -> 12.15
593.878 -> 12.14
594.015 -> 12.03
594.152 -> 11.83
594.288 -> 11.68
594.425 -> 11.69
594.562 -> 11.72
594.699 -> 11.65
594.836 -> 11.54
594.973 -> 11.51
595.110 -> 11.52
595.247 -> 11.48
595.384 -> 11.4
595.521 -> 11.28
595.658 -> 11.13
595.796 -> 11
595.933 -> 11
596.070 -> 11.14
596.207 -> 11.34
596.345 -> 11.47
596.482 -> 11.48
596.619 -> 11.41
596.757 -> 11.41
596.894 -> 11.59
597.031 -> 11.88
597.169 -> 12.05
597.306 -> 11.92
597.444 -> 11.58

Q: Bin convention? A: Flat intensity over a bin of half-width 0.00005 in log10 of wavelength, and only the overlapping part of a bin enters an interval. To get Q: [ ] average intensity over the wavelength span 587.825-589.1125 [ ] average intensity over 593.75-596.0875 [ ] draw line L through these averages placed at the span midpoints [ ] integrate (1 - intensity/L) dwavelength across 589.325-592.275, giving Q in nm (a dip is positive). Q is 0.09 nm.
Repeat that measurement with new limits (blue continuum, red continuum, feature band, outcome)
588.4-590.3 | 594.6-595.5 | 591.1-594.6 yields -0.22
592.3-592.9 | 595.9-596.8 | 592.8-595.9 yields 0.01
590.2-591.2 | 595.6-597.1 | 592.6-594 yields -0.09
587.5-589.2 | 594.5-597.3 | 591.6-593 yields -0.06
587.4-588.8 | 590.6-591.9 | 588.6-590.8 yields 0.20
